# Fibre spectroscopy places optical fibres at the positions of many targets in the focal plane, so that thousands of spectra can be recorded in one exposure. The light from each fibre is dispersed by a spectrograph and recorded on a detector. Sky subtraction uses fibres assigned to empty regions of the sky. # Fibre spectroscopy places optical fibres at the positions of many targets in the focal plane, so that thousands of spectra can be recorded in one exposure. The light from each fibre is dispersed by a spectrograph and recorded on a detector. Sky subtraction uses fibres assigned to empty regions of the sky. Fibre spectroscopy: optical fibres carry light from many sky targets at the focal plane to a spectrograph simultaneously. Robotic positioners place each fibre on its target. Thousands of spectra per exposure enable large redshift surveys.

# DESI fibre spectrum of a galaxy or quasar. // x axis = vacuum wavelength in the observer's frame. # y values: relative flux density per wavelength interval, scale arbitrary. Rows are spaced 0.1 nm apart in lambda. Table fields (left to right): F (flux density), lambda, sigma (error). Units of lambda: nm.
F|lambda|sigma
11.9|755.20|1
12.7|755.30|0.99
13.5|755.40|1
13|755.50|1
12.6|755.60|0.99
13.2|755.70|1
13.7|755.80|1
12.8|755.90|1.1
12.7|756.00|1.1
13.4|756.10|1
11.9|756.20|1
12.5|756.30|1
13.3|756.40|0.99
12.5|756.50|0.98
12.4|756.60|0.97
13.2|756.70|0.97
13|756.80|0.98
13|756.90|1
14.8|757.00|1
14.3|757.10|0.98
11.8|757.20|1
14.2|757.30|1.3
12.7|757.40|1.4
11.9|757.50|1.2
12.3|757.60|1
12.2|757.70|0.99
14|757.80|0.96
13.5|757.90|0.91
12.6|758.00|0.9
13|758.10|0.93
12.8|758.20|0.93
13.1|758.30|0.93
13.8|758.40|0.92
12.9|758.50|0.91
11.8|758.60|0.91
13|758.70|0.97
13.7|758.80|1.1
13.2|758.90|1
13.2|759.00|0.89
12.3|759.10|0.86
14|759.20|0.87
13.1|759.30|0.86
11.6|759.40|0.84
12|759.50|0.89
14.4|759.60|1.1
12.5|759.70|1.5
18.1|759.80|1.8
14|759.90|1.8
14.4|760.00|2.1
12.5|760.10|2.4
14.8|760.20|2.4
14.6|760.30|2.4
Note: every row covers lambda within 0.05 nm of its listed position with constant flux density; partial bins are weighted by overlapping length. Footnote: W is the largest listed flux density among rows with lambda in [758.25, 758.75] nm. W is 13.8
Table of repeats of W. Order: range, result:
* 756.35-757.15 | 14.8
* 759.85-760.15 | 14.4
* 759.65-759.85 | 18.1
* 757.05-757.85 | 14.3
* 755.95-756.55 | 13.4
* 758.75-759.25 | 14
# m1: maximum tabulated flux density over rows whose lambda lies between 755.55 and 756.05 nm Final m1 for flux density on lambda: 13.7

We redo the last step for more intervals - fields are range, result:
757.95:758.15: 13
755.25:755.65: 13.5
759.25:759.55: 13.1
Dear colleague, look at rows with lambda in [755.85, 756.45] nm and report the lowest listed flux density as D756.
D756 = 11.9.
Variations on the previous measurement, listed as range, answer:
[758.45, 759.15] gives 11.8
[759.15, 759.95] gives 11.6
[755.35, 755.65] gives 12.6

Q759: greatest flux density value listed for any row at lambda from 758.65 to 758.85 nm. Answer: 13.7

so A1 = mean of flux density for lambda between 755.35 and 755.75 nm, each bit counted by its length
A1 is 13.1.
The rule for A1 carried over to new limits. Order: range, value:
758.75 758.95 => 13.4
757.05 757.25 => 13.1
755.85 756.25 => 12.7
